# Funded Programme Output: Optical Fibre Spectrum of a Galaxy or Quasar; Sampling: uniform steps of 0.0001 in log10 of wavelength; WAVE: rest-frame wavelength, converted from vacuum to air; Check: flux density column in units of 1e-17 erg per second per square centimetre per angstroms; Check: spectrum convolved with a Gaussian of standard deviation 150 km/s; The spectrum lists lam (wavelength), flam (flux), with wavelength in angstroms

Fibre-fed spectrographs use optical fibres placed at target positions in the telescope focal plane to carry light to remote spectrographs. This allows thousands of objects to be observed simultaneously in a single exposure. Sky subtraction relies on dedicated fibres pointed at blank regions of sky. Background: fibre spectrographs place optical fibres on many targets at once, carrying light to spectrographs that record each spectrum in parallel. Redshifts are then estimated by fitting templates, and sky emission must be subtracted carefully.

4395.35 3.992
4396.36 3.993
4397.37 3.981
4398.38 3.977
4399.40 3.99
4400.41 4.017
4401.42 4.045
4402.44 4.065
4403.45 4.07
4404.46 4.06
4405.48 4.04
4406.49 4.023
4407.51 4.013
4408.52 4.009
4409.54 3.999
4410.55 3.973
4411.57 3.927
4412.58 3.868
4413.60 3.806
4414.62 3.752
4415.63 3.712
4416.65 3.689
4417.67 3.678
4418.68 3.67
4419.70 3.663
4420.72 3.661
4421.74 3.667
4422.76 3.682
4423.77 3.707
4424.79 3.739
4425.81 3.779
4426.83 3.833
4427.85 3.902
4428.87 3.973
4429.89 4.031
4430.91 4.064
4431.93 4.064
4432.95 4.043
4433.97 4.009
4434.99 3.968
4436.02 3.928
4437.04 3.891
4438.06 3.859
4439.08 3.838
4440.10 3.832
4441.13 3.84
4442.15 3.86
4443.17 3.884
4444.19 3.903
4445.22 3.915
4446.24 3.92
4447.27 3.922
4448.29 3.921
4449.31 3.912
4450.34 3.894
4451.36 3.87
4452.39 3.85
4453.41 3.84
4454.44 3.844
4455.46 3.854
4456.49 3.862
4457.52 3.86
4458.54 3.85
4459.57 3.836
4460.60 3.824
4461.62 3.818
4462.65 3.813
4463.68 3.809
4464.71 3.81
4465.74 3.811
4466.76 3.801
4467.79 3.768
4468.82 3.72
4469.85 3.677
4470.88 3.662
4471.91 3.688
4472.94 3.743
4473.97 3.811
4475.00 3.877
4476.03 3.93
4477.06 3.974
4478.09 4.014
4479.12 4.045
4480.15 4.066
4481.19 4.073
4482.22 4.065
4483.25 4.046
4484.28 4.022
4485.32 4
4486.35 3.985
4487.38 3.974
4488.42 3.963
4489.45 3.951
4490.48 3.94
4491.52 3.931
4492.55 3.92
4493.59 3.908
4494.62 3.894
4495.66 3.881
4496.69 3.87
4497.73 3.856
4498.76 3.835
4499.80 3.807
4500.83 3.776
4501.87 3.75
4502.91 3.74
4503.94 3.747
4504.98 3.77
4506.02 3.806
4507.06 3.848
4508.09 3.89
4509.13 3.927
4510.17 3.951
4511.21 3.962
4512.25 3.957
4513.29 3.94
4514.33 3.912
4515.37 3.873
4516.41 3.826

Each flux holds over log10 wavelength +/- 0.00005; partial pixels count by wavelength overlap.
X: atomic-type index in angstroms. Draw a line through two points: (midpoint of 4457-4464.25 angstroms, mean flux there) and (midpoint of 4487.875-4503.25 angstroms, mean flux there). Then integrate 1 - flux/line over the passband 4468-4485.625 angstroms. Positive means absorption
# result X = -0.3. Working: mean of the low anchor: 3.83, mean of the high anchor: 3.87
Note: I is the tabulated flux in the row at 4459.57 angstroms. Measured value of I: 3.836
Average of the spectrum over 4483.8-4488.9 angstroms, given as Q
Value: 3.98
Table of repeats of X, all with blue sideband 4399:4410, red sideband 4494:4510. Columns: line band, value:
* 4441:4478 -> 0.7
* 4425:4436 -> 0.1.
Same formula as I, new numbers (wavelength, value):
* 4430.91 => 4.064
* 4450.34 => 3.894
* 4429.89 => 4.031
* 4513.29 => 3.94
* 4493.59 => 3.908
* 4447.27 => 3.922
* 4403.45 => 4.07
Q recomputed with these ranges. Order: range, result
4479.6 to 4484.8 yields 4.05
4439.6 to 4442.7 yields 3.84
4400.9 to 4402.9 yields 4.05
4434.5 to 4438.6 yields 3.91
